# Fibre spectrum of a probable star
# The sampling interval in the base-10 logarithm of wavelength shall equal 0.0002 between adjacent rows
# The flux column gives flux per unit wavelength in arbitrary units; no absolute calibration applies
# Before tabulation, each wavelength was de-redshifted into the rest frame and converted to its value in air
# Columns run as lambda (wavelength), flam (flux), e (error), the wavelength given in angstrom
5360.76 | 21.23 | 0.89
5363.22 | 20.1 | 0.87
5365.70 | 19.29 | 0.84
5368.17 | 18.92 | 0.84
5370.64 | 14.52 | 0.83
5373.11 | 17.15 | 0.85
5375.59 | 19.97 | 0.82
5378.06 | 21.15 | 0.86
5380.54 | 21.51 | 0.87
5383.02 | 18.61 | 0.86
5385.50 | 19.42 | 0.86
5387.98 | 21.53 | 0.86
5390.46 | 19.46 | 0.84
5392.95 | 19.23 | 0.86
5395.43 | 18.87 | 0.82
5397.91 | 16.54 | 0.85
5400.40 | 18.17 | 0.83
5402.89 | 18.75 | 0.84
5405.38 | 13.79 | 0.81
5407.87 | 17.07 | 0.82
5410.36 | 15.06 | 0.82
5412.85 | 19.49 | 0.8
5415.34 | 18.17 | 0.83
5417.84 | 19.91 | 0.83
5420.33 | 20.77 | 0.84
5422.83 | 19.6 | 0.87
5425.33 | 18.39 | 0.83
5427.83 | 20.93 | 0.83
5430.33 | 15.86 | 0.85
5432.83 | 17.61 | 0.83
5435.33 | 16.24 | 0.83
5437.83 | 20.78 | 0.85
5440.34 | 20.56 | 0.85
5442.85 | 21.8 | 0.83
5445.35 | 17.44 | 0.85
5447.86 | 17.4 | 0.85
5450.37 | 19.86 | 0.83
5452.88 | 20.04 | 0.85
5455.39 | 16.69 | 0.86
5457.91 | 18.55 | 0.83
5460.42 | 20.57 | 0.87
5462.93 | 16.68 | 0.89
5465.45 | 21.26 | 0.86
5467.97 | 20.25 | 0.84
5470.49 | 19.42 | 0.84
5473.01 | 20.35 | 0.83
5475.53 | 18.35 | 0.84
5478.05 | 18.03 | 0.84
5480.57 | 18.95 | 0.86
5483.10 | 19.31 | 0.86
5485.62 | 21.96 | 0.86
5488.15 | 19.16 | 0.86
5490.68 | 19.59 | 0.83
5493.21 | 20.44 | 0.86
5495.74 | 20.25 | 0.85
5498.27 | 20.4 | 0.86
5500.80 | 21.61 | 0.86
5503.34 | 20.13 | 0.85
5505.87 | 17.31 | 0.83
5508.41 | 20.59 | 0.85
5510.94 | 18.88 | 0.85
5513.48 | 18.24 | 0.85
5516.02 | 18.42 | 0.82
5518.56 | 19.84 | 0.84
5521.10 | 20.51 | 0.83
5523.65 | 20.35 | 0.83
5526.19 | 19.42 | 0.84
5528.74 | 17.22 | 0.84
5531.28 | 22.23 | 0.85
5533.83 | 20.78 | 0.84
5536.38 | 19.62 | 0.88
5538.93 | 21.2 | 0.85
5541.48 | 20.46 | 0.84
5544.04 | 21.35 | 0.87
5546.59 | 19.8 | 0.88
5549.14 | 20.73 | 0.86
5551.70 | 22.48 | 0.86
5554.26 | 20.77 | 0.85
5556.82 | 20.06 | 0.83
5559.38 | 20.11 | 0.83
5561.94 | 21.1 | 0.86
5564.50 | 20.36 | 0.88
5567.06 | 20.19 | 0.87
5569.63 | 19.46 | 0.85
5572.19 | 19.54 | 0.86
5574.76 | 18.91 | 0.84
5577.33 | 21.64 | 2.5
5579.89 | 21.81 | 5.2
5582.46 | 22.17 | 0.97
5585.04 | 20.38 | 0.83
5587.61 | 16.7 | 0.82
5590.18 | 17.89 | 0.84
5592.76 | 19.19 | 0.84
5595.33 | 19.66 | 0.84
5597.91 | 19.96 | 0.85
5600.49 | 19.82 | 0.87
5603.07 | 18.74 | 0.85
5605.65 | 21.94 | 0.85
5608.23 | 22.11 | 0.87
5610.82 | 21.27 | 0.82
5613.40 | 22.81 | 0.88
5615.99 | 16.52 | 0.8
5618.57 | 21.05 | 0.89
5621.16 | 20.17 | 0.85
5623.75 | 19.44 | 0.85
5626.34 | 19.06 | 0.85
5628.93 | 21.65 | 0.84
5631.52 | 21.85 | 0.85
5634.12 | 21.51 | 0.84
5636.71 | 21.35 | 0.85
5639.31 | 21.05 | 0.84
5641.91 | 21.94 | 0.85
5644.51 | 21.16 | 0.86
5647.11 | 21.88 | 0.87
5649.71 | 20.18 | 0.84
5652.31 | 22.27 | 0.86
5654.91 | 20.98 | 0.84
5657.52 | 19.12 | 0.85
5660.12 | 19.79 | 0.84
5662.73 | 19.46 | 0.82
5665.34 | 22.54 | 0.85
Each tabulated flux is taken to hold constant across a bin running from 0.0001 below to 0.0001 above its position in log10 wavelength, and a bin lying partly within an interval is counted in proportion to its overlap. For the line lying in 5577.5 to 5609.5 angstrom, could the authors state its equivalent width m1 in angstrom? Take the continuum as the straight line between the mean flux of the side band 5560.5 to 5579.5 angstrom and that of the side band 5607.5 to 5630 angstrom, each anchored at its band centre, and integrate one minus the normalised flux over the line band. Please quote 0.4 angstrom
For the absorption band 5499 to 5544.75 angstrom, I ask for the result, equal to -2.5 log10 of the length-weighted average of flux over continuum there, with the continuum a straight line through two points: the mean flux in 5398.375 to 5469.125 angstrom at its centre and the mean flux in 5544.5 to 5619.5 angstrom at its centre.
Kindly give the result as -0.02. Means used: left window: 18.6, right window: 20.3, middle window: 19.9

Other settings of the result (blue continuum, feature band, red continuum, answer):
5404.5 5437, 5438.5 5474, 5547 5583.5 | -0.04 mag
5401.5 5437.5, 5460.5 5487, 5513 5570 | -0.03 mag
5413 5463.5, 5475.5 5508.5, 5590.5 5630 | -0.02 mag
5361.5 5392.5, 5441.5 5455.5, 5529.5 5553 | 0.05 mag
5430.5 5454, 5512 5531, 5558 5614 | 0.02 mag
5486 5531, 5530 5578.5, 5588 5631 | -0.04 mag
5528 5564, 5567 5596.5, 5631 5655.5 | 0.06 mag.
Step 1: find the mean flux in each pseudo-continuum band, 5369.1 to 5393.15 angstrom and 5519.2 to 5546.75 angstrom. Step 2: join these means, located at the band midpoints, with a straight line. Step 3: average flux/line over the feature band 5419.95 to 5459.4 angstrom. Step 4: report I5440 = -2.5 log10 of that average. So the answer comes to 0.043 mag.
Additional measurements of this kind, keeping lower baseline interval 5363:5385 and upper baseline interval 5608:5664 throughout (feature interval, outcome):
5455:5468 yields 0.03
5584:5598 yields 0.09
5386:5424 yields 0.04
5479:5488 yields -0.01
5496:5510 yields -0.01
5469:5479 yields 0.03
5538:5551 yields -0.03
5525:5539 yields 0.00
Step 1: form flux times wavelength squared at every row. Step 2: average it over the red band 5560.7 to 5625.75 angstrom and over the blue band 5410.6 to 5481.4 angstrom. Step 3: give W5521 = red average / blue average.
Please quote 1.12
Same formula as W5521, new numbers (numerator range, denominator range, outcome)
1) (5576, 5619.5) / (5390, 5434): 1.19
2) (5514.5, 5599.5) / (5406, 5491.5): 1.10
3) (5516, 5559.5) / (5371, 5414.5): 1.16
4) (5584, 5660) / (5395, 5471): 1.17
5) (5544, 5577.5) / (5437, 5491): 1.09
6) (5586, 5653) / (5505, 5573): 1.05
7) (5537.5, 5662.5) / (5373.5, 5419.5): 1.18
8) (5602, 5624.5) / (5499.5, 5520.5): 1.10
